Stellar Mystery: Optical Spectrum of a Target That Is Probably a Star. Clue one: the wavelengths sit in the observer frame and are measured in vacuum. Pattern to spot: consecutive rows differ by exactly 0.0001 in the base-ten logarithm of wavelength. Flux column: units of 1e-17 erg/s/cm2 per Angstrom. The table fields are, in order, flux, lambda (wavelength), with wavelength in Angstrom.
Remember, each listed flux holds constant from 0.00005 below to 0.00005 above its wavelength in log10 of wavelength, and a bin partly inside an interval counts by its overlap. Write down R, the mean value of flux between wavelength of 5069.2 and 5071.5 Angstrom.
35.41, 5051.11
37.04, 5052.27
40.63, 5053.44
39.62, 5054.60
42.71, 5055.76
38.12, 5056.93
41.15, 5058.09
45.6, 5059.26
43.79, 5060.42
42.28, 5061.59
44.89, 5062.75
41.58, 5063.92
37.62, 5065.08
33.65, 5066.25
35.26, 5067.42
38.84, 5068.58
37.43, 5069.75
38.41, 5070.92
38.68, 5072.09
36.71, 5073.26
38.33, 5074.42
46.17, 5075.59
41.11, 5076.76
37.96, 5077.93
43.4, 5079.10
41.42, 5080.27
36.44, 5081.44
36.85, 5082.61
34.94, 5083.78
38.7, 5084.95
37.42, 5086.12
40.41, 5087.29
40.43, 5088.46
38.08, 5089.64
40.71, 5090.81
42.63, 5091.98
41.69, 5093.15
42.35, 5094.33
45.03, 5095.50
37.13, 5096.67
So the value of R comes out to 37.9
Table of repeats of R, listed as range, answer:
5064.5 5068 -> 35.5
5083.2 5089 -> 38.4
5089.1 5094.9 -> 41.1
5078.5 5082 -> 40.4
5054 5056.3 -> 41.3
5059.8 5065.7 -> 42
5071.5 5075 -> 38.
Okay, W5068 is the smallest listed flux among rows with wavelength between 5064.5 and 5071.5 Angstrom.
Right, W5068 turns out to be 33.65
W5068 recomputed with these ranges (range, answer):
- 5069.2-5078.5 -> 36.71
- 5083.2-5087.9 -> 34.94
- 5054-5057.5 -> 38.12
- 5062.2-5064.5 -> 41.58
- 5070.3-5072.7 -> 38.41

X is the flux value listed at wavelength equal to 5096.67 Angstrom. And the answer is 37.13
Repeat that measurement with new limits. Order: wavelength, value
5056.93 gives 38.12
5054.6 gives 39.62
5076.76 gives 41.11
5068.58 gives 38.84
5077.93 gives 37.96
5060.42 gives 43.79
